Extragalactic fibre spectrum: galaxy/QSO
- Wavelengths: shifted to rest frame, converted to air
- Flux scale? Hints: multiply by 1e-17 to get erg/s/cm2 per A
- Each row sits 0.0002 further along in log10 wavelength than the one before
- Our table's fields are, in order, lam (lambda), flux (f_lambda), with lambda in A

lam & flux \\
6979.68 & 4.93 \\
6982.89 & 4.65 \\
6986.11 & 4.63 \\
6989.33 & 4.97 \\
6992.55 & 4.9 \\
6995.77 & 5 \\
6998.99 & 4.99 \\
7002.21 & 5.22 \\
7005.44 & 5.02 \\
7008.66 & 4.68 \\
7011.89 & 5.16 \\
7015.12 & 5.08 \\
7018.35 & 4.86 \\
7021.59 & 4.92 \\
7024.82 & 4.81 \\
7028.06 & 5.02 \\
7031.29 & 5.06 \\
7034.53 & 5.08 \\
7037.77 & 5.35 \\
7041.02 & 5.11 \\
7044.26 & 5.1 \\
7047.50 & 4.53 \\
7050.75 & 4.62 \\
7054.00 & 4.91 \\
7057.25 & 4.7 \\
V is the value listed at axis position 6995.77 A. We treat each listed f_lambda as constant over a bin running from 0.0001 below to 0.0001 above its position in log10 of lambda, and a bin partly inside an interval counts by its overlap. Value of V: 5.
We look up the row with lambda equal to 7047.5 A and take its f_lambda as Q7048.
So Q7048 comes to 4.53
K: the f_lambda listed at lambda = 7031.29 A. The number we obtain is 5.06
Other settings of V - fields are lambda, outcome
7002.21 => 5.22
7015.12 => 5.08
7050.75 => 4.62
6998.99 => 4.99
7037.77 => 5.35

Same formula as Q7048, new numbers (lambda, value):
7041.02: 5.11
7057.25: 4.7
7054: 4.91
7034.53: 5.08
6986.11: 4.63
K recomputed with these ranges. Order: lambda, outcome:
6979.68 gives 4.93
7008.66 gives 4.68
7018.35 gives 4.86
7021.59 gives 4.92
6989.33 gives 4.97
